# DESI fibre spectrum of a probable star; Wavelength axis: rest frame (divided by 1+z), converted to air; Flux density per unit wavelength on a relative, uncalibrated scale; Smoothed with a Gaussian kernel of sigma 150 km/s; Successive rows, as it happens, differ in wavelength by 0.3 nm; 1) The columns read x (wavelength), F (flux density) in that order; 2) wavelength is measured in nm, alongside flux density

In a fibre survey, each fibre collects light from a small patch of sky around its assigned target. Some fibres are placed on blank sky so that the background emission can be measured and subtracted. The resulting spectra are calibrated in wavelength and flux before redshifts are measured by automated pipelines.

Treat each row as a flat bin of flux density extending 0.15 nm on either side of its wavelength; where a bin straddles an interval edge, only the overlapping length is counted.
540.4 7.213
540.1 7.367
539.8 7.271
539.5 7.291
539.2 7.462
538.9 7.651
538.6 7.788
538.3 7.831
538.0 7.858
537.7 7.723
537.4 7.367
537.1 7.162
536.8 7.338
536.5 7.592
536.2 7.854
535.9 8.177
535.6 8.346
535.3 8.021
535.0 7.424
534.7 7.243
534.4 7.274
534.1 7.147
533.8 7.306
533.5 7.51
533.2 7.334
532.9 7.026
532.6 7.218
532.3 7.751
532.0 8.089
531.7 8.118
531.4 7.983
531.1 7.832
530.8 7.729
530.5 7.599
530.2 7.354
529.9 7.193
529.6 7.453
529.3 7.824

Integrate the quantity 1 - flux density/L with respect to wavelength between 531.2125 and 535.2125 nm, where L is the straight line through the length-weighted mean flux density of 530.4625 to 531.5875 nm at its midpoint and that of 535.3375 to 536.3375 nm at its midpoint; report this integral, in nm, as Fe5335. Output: 0.224 nm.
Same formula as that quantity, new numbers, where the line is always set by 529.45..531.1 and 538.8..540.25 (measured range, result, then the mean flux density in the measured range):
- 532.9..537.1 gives -0.056 nm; 7.55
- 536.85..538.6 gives -0.041 nm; 7.59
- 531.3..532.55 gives -0.074 nm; 7.92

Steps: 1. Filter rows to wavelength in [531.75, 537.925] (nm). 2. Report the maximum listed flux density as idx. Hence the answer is 8.346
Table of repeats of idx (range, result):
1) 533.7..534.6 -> 7.306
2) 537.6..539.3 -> 7.858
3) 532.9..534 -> 7.51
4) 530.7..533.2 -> 8.118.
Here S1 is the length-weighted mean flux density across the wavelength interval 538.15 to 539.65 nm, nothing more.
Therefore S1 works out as 7.6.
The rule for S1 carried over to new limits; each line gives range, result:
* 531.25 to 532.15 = 8.06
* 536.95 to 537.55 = 7.26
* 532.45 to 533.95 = 7.28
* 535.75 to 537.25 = 7.62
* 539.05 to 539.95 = 7.34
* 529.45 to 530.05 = 7.32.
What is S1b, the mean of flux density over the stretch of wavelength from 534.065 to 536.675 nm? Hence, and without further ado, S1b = 7.7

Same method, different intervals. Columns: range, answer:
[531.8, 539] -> 7.59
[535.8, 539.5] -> 7.63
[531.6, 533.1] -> 7.61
